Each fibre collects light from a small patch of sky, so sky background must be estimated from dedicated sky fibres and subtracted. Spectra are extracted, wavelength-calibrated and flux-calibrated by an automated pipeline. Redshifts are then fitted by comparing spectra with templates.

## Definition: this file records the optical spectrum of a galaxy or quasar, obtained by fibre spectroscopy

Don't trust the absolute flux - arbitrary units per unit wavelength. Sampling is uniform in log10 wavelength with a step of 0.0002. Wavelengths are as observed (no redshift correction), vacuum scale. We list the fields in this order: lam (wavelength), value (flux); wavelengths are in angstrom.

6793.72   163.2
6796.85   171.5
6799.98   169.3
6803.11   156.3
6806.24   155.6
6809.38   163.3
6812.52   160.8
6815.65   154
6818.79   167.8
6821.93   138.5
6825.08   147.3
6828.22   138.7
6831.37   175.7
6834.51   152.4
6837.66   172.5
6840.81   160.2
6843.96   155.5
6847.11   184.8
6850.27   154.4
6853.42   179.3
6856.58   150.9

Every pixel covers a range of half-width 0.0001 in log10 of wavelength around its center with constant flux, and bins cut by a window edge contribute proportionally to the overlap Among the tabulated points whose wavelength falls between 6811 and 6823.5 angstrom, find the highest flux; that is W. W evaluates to 167.8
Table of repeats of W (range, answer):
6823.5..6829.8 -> 147.3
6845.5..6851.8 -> 184.8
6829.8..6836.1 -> 175.7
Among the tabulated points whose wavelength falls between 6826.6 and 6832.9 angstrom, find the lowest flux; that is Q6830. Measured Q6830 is 138.7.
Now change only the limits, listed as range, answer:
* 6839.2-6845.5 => 155.5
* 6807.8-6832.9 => 138.5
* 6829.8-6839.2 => 152.4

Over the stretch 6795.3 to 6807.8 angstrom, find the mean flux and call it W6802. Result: 163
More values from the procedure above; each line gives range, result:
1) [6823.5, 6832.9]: 154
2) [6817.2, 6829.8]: 148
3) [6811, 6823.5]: 155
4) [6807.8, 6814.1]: 162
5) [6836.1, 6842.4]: 166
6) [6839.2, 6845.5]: 158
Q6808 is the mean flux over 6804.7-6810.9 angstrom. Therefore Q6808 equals 159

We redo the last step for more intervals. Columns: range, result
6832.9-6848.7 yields 165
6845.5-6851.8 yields 170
